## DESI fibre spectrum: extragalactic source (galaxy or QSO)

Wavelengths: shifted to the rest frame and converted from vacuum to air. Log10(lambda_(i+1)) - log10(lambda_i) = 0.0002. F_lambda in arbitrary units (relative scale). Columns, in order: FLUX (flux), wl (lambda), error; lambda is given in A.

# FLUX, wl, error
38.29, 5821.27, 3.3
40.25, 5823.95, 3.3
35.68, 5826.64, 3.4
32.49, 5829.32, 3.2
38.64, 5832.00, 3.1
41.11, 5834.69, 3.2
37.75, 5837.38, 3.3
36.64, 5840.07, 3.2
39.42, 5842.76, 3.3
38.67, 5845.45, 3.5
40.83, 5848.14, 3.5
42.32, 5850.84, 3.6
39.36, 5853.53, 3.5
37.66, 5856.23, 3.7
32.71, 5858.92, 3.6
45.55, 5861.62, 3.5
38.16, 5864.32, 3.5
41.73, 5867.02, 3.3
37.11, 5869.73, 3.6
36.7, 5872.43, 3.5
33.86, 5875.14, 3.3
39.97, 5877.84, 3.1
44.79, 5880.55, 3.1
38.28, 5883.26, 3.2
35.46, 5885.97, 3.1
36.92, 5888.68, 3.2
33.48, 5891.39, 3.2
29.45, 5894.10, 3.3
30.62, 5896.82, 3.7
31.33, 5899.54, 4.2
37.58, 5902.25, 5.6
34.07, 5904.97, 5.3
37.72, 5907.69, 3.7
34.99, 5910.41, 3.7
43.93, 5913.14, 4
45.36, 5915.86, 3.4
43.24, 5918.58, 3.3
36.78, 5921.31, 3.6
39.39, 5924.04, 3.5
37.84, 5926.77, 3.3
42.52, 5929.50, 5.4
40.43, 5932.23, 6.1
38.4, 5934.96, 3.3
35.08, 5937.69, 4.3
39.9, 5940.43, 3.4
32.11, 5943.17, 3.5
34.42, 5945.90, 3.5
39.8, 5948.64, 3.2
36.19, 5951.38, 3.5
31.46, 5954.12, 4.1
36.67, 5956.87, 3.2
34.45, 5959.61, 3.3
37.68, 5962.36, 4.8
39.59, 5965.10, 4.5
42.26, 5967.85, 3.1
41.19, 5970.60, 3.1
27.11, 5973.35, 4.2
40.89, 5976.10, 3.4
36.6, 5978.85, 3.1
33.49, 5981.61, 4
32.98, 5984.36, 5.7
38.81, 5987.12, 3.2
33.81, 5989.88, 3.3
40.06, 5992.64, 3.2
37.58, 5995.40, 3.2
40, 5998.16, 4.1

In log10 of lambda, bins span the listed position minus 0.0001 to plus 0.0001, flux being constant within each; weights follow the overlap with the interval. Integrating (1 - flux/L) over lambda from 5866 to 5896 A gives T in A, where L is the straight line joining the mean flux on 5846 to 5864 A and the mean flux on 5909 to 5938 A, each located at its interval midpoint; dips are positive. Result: 2.2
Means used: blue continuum 39.6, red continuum 40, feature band 36.9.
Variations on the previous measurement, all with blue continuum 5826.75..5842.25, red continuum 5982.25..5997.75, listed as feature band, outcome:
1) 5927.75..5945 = -0.5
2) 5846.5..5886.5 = -2.0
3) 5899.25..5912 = 0.5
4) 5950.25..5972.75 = -0.2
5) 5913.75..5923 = -1.2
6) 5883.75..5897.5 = 1.3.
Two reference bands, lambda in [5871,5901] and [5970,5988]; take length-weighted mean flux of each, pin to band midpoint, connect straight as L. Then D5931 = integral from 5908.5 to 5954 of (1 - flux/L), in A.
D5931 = -3.8 A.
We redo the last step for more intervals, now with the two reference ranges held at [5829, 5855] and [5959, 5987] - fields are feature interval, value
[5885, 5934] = 0.7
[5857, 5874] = 0.0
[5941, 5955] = 0.7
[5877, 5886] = -0.4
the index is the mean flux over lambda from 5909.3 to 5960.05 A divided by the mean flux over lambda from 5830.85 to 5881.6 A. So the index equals 0.98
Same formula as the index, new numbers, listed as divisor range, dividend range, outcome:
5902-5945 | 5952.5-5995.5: 0.94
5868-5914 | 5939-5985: 1.00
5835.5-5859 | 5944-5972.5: 0.96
